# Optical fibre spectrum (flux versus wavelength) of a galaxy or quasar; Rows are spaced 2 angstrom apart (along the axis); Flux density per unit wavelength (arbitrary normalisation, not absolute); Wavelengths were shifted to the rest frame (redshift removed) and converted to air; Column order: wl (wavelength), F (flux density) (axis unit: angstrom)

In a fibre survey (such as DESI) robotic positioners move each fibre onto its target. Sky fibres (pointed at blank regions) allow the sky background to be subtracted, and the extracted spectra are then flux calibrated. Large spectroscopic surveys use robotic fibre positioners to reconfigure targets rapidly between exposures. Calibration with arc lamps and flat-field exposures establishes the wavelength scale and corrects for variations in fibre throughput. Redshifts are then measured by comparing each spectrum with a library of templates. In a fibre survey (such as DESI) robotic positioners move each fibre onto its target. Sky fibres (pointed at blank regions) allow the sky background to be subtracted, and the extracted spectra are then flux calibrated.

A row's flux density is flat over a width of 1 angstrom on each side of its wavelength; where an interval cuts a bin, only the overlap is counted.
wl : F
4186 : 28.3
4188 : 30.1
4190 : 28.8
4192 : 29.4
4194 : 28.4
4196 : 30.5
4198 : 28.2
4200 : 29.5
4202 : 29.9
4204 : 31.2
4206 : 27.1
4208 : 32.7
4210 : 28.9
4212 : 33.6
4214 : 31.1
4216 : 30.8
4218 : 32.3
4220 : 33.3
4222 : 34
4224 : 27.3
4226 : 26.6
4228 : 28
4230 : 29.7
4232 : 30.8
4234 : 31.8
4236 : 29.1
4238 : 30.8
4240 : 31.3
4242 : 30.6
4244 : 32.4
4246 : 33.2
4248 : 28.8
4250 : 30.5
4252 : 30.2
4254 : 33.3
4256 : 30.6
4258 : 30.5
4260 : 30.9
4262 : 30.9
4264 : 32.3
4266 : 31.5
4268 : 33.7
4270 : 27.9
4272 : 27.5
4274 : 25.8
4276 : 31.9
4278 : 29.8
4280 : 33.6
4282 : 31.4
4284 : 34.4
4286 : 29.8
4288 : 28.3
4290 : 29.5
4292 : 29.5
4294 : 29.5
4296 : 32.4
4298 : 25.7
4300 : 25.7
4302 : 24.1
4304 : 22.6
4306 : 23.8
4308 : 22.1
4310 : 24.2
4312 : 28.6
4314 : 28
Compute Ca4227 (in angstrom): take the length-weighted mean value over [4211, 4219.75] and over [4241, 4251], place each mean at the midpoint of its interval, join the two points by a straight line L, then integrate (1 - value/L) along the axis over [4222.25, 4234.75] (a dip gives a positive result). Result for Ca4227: 0.94 angstrom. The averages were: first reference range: 32.1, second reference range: 31.1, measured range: 29.3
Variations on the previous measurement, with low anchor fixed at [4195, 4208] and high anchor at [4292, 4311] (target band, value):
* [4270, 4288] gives -2.45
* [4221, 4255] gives -2.74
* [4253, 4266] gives -1.91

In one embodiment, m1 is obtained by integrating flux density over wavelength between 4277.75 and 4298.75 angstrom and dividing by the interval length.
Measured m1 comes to 30.4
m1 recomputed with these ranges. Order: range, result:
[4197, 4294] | 30.5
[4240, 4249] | 31.3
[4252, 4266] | 31.3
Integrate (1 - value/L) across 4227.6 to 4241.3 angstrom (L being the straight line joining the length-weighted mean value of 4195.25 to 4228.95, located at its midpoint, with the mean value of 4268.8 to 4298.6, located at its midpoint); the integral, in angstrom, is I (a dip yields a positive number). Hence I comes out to -0.1 angstrom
